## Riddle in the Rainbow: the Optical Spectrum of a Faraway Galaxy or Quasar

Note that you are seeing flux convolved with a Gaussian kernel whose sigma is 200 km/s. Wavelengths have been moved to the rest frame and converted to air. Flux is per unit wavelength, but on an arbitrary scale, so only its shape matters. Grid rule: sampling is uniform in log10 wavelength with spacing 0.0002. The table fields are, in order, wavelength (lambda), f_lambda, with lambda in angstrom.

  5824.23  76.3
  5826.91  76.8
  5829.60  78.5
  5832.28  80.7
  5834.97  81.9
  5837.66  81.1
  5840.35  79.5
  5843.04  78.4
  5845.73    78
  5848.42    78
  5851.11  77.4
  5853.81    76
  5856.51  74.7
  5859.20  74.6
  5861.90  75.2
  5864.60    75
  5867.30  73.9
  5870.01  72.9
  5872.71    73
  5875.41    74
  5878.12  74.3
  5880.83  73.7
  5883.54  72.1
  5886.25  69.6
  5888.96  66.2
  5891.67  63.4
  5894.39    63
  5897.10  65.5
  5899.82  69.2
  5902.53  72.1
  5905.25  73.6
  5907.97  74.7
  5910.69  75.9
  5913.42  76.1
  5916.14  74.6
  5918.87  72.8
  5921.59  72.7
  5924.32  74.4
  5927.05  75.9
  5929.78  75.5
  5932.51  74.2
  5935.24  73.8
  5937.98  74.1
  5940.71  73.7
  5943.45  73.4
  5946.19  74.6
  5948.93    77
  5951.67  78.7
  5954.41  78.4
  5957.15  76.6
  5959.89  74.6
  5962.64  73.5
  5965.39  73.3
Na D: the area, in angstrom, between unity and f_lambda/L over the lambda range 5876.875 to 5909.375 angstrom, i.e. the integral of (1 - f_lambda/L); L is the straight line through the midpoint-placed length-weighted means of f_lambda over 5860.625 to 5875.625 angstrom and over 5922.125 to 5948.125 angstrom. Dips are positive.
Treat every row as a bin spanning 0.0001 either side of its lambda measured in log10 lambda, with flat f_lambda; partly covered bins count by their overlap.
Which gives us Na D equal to 1.9 angstrom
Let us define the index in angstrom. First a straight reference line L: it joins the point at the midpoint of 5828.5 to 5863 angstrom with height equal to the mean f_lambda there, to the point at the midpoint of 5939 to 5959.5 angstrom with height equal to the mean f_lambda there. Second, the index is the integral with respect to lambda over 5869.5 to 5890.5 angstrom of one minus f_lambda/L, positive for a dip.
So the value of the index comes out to 1.5 angstrom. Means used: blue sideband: 78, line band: 71.9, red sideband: 76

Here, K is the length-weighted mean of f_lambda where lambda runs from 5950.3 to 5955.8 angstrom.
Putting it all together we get 78.6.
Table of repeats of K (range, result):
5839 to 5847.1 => 78.7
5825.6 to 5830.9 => 77.6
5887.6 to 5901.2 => 65.5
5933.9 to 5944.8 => 73.7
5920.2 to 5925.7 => 73.6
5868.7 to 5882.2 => 73.6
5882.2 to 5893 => 67.9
